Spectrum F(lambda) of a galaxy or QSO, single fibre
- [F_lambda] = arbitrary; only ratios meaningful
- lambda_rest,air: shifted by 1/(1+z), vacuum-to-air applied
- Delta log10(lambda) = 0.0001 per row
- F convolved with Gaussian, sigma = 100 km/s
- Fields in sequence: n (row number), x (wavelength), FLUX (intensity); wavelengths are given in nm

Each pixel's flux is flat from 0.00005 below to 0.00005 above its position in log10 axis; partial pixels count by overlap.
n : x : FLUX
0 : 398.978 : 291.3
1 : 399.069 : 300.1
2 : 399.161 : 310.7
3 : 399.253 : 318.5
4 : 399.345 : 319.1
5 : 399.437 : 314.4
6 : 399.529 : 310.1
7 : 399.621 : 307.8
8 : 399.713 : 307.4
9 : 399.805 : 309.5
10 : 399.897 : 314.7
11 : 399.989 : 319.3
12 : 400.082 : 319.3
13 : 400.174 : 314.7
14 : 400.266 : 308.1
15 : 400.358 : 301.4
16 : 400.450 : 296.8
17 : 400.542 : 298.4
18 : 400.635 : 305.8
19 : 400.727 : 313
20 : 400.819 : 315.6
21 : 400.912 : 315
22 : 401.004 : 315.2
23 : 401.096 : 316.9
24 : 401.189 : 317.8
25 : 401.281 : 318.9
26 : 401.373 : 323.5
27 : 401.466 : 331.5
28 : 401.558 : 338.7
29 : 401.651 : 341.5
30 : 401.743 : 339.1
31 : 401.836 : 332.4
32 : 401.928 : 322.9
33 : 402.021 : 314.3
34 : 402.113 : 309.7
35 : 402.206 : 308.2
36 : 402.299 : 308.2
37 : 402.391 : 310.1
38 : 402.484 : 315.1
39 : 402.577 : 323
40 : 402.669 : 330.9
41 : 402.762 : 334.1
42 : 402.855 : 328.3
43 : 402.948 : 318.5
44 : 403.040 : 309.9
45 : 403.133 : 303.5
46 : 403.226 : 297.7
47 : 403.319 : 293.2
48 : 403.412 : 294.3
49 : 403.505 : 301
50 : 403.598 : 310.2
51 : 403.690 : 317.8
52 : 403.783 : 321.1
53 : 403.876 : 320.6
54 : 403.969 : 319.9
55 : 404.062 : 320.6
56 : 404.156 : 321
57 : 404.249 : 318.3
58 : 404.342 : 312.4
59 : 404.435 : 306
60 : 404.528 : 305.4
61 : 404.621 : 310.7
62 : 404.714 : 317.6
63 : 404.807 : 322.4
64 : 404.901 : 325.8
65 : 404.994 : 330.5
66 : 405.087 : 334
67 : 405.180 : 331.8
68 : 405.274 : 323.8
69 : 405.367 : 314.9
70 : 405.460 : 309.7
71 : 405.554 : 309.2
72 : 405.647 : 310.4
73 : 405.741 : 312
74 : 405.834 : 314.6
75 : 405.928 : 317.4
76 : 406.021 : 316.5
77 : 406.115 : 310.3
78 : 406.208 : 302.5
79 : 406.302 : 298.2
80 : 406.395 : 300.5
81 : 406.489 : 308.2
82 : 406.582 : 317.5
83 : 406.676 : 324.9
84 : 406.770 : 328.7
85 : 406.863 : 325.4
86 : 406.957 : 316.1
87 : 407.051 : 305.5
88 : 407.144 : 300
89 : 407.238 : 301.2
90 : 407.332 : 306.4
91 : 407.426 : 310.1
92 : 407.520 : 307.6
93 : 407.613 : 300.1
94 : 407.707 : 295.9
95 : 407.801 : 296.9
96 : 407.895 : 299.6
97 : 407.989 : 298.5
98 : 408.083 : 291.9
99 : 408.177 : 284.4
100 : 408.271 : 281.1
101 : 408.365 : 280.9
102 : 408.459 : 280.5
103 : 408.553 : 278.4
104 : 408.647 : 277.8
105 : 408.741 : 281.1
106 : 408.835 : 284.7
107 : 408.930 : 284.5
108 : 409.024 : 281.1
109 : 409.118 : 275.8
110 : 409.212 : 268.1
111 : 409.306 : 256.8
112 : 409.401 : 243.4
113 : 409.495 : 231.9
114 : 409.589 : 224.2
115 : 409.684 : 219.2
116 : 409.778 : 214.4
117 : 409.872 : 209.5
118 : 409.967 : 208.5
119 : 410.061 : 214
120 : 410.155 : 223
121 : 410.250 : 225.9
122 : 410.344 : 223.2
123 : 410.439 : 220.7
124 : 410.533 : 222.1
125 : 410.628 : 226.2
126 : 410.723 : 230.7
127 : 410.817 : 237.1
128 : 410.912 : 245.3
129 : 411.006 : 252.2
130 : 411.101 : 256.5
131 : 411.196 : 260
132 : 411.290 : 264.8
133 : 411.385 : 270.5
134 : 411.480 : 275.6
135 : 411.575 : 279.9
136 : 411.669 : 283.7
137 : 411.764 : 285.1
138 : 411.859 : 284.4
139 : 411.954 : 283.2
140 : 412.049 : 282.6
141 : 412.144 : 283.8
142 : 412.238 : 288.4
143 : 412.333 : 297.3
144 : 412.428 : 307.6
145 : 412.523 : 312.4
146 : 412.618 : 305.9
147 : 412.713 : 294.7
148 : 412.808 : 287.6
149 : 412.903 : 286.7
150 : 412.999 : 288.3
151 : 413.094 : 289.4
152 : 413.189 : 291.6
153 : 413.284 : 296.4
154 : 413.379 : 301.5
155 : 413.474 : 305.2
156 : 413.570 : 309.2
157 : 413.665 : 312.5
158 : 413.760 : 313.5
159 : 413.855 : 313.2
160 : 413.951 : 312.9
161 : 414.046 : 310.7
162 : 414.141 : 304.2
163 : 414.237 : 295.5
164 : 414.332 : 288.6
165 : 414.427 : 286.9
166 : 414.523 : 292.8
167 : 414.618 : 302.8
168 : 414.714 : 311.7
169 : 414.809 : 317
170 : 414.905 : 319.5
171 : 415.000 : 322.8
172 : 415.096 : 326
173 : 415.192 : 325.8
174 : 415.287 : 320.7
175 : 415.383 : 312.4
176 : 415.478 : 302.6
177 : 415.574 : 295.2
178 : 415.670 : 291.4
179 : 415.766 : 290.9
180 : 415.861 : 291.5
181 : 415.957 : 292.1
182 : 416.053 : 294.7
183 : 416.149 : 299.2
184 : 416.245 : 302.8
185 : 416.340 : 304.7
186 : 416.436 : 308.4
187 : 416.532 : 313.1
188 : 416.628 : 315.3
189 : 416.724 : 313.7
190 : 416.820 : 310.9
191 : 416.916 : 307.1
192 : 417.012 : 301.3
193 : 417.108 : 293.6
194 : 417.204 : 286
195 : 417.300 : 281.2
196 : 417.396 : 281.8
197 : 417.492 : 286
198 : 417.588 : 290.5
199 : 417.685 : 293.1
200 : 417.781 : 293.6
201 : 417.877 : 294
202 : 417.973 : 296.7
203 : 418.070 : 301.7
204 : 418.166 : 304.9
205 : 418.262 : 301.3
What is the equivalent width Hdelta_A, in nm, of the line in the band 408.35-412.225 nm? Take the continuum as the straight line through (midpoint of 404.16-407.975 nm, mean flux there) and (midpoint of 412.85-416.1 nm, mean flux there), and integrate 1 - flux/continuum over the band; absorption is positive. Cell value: 0.67 nm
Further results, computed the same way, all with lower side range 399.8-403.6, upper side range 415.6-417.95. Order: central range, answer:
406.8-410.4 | 0.42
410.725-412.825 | 0.18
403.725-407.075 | -0.06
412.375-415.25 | -0.03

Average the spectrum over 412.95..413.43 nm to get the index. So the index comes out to 293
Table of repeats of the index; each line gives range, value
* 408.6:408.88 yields 281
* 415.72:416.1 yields 293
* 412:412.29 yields 286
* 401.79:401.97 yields 329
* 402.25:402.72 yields 318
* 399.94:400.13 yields 318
